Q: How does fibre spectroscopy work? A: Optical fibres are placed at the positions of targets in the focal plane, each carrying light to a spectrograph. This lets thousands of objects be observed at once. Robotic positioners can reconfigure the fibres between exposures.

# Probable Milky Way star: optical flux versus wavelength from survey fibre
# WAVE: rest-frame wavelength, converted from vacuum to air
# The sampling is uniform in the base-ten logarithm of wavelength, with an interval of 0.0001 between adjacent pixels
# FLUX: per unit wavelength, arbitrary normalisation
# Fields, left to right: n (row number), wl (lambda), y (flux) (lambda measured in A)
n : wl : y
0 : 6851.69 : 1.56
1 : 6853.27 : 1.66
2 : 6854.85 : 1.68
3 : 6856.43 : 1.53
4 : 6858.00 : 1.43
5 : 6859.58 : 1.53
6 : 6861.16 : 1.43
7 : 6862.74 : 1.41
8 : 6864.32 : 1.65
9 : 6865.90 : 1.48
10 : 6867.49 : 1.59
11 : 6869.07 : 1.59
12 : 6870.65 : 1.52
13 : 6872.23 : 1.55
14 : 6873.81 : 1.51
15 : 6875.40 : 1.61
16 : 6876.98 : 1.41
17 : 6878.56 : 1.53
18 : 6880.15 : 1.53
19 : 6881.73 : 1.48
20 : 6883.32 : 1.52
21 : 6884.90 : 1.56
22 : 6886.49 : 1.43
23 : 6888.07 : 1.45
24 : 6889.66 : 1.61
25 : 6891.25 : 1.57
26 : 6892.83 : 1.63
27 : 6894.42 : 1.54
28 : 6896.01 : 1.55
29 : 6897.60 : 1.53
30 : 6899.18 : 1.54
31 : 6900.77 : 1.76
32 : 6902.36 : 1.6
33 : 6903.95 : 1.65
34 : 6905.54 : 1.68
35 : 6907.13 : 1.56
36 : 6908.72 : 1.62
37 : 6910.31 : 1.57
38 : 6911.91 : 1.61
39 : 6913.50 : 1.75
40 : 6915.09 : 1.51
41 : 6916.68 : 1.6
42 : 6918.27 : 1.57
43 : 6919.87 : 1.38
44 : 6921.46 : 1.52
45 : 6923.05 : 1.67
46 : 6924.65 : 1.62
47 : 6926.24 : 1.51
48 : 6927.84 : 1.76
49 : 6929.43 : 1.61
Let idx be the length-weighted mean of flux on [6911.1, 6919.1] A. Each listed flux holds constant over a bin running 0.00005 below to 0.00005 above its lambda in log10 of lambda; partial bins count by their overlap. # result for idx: 1.61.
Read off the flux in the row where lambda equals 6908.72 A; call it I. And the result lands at 1.62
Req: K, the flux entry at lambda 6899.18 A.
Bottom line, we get 1.54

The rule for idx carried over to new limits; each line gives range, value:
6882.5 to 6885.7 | 1.54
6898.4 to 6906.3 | 1.65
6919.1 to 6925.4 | 1.55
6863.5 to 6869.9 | 1.58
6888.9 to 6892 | 1.59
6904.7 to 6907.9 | 1.62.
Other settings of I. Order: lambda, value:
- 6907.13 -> 1.56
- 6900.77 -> 1.76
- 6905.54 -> 1.68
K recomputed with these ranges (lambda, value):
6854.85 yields 1.68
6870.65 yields 1.52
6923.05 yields 1.67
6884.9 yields 1.56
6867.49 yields 1.59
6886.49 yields 1.43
